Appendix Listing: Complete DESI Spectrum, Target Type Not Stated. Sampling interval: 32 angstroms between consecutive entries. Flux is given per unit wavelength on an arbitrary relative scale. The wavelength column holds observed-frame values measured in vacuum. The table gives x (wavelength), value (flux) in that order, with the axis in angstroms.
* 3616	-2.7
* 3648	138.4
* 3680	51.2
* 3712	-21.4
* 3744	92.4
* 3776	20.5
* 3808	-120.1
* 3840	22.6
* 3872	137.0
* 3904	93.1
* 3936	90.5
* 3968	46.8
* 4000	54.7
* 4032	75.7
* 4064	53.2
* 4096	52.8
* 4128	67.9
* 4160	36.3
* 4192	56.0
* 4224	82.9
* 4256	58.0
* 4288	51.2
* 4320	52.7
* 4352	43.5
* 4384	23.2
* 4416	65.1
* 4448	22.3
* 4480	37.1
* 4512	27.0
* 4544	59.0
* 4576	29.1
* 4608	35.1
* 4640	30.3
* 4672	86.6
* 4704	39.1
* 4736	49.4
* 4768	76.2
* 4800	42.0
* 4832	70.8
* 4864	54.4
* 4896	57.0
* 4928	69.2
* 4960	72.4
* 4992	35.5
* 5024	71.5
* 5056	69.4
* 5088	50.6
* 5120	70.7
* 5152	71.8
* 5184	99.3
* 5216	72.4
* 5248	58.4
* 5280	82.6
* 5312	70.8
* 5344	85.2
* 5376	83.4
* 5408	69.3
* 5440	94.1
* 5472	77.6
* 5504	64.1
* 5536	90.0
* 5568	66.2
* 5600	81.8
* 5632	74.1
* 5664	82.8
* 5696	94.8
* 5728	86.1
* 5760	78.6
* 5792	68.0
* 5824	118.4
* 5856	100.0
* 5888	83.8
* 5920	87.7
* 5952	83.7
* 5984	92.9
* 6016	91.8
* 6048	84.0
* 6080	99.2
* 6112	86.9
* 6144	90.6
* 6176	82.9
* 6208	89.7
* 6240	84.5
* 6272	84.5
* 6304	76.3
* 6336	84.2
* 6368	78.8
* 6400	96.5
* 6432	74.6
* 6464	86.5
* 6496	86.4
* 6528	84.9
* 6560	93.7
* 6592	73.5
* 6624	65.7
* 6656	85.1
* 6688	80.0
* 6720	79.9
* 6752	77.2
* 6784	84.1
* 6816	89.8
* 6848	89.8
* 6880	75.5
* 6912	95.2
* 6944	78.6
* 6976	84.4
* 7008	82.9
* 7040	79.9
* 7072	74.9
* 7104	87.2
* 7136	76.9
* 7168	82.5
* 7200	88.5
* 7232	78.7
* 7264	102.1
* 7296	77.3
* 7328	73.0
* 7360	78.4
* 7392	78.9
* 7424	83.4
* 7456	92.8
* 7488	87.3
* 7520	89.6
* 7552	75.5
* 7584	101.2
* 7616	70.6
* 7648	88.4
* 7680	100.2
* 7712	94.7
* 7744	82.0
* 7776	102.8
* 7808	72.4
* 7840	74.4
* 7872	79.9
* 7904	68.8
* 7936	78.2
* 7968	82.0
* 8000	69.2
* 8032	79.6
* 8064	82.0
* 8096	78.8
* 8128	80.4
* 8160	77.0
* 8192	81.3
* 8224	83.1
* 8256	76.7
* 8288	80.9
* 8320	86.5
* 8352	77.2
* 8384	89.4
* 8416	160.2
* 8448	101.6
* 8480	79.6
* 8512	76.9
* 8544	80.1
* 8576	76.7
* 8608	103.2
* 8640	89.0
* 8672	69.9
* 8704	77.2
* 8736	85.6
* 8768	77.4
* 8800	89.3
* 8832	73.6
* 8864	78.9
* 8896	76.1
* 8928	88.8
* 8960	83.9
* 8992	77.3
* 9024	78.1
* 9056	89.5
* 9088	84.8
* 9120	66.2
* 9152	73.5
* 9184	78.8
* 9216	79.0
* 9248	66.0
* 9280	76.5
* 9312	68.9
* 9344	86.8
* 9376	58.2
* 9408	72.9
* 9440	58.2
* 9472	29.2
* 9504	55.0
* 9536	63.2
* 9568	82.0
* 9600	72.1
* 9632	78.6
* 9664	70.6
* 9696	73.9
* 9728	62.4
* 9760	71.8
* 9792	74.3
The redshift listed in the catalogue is 0.280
